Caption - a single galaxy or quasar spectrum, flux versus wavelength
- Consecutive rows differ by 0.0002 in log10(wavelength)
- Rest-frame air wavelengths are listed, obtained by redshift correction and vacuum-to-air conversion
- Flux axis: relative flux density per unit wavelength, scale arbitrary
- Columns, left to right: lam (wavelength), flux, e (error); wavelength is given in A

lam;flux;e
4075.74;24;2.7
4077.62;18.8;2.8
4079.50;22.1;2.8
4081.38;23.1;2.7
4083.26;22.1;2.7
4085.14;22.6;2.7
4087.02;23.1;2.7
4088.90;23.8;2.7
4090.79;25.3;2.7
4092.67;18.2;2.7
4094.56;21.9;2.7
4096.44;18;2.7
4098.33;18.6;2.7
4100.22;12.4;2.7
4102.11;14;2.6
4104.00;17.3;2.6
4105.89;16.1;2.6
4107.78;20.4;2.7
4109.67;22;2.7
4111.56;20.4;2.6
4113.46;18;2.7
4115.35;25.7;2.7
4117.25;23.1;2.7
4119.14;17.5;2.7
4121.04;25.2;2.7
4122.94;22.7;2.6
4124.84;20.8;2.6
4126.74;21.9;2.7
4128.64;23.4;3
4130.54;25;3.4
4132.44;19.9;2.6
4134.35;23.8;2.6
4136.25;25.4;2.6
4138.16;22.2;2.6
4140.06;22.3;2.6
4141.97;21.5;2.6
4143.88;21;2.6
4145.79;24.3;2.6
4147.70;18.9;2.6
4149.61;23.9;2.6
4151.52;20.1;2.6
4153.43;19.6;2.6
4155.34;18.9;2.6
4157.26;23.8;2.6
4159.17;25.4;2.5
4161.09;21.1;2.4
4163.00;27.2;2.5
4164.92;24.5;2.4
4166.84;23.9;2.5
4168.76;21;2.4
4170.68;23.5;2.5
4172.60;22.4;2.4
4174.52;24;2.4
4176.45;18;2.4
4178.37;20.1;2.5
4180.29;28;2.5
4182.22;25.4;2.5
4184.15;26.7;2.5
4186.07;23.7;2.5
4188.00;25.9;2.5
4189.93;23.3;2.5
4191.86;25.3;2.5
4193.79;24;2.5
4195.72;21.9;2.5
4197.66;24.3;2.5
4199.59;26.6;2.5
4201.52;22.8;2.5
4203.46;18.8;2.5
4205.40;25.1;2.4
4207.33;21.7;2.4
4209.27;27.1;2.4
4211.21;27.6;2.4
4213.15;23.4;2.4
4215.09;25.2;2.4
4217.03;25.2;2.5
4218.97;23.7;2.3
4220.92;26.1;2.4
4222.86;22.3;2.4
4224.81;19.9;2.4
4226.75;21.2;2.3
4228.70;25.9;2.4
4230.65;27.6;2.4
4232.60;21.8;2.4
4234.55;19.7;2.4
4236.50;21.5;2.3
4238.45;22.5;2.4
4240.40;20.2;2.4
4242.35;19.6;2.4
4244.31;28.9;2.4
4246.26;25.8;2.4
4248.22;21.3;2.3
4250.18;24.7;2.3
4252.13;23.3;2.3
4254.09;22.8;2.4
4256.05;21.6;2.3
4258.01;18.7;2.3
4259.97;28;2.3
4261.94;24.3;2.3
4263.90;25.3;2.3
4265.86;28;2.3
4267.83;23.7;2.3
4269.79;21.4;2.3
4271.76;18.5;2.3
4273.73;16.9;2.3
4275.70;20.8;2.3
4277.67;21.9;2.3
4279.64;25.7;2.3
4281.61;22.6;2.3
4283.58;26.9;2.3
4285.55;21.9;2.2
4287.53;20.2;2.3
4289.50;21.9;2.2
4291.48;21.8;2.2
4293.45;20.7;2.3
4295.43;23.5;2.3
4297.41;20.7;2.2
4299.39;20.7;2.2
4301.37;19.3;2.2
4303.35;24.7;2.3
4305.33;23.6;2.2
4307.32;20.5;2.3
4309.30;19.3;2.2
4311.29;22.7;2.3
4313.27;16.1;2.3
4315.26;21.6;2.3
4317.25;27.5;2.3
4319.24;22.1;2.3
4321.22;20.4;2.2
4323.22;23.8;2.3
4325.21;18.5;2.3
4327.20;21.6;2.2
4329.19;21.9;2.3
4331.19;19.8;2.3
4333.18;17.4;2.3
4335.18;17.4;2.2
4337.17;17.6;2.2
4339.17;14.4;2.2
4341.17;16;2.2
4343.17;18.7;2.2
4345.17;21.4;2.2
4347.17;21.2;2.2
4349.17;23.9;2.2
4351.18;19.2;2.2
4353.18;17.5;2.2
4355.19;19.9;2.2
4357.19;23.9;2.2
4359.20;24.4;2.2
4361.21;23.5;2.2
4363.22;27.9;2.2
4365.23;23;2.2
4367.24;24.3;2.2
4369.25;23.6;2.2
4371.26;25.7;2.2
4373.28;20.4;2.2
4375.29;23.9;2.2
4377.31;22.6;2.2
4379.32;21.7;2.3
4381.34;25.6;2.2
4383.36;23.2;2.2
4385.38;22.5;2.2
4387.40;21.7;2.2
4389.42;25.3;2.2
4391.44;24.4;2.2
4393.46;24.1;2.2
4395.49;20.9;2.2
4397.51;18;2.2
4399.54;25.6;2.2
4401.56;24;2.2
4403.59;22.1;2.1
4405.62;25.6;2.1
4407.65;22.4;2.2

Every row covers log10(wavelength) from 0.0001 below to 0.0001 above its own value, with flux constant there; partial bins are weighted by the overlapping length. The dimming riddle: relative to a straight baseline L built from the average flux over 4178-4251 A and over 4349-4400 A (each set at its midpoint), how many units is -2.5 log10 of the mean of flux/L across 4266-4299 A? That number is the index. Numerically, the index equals 0.07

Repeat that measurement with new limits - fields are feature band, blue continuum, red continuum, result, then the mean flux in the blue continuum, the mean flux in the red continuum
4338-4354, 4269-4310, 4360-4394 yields 0.205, 21.6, 23.7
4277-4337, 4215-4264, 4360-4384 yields 0.098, 23.3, 23.8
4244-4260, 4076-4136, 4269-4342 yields -0.125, 21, 20.9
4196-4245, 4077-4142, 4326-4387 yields -0.108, 21.1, 21.5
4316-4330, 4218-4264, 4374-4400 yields 0.038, 23.2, 23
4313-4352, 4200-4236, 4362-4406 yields 0.169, 23.6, 23.4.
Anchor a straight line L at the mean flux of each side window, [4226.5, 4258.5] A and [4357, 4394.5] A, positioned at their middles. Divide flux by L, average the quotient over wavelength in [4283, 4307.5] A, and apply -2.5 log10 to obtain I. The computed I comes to 0.06 mag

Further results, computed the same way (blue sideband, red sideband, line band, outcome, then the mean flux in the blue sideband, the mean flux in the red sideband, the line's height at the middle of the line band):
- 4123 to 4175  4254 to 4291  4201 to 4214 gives -0.056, 22.6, 22.7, 22.6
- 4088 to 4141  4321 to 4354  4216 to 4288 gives -0.152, 20.9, 19.4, 20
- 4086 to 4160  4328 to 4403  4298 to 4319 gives 0.003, 21.2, 21.8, 21.7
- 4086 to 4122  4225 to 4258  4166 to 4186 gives -0.088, 20.1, 22.8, 21.5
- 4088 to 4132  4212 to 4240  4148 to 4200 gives -0.063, 20.5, 23.2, 22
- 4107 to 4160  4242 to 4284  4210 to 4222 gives -0.110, 22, 23.2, 22.8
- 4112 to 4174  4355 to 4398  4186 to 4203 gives -0.067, 22.4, 23.3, 22.6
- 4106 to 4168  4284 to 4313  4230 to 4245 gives -0.036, 22.2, 21.5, 21.8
